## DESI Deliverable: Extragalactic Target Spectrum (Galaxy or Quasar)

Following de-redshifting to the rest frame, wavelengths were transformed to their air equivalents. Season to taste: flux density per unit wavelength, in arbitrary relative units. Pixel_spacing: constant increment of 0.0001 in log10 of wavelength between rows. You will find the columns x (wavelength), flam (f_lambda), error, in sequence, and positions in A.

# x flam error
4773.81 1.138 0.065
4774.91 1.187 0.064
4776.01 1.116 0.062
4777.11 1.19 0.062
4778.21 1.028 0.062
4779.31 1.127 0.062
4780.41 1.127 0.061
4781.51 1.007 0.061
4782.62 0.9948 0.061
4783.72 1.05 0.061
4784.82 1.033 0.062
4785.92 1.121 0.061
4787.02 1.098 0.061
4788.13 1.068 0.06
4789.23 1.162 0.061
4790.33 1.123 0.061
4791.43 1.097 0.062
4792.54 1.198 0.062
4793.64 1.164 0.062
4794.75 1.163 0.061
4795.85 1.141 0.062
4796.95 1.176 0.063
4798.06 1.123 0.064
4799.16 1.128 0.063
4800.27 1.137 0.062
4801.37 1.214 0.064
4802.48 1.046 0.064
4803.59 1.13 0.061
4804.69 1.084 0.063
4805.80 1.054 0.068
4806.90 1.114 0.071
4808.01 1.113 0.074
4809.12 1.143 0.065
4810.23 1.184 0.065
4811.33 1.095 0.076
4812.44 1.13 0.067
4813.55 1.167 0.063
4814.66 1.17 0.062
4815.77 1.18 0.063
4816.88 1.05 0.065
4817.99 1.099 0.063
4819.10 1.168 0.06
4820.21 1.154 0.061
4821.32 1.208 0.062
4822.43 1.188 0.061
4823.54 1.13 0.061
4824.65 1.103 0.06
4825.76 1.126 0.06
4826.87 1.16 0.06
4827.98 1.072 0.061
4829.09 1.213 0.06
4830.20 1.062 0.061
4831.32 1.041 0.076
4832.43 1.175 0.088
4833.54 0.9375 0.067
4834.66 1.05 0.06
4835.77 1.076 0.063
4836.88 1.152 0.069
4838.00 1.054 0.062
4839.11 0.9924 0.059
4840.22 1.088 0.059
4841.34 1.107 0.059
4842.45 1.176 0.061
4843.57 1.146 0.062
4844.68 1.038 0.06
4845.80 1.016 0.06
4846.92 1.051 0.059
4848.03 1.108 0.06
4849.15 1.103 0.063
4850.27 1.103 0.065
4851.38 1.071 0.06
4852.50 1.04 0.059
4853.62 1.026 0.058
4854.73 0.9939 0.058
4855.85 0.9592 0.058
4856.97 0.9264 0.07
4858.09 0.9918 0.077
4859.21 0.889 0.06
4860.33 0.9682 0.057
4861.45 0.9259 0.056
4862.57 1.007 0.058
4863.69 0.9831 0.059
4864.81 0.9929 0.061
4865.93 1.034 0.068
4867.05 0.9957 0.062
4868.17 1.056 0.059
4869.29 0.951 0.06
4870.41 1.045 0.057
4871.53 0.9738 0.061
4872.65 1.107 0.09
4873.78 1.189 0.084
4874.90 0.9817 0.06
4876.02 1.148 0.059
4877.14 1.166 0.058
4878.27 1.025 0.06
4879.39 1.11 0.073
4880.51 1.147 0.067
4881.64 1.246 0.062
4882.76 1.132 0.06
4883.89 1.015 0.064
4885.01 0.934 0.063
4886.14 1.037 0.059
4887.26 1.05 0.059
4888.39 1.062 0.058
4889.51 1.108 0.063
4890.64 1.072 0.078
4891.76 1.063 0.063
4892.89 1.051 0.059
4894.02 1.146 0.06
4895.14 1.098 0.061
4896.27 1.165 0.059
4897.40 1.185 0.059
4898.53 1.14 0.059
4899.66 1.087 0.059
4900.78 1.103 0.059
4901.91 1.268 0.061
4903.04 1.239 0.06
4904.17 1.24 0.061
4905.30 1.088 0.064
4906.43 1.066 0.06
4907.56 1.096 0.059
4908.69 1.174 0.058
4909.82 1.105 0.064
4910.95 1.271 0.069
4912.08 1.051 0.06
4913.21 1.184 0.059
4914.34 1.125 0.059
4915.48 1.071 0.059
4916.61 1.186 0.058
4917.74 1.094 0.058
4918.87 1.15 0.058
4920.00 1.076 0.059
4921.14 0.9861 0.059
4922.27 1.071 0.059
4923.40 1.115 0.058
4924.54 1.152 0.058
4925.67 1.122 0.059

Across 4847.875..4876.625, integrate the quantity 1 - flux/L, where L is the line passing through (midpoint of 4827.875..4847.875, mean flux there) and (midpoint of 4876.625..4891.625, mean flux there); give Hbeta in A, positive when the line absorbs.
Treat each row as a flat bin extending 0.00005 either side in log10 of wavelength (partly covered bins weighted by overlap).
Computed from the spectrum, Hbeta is 1.6 A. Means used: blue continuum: 1.08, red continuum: 1.08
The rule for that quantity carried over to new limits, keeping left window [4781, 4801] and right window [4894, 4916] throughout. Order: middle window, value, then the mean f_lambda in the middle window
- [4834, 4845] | 0.37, 1.09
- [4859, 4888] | 2.33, 1.04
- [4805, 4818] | -0.09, 1.12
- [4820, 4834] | 0.01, 1.12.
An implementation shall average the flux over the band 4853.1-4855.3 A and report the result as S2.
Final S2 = 1.01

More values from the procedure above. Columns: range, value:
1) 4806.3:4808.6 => 1.11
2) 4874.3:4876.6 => 1.07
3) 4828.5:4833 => 1.12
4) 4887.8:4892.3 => 1.08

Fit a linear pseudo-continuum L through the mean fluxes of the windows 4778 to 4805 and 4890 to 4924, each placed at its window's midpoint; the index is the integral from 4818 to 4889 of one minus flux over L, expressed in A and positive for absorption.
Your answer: 3.3 A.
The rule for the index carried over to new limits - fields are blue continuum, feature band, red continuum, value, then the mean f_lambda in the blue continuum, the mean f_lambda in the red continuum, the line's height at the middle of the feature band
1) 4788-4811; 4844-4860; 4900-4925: 1.5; 1.13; 1.13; 1.13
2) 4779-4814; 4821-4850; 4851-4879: -1.0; 1.12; 1.02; 1.06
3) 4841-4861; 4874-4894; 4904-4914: 0.2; 1.04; 1.14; 1.09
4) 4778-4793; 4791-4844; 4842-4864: -3.2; 1.09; 1.03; 1.06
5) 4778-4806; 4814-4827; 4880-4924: -0.4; 1.11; 1.12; 1.11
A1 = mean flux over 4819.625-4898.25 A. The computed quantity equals 1.07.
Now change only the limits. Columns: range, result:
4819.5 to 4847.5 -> 1.1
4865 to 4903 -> 1.09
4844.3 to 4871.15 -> 1.01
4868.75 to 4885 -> 1.08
